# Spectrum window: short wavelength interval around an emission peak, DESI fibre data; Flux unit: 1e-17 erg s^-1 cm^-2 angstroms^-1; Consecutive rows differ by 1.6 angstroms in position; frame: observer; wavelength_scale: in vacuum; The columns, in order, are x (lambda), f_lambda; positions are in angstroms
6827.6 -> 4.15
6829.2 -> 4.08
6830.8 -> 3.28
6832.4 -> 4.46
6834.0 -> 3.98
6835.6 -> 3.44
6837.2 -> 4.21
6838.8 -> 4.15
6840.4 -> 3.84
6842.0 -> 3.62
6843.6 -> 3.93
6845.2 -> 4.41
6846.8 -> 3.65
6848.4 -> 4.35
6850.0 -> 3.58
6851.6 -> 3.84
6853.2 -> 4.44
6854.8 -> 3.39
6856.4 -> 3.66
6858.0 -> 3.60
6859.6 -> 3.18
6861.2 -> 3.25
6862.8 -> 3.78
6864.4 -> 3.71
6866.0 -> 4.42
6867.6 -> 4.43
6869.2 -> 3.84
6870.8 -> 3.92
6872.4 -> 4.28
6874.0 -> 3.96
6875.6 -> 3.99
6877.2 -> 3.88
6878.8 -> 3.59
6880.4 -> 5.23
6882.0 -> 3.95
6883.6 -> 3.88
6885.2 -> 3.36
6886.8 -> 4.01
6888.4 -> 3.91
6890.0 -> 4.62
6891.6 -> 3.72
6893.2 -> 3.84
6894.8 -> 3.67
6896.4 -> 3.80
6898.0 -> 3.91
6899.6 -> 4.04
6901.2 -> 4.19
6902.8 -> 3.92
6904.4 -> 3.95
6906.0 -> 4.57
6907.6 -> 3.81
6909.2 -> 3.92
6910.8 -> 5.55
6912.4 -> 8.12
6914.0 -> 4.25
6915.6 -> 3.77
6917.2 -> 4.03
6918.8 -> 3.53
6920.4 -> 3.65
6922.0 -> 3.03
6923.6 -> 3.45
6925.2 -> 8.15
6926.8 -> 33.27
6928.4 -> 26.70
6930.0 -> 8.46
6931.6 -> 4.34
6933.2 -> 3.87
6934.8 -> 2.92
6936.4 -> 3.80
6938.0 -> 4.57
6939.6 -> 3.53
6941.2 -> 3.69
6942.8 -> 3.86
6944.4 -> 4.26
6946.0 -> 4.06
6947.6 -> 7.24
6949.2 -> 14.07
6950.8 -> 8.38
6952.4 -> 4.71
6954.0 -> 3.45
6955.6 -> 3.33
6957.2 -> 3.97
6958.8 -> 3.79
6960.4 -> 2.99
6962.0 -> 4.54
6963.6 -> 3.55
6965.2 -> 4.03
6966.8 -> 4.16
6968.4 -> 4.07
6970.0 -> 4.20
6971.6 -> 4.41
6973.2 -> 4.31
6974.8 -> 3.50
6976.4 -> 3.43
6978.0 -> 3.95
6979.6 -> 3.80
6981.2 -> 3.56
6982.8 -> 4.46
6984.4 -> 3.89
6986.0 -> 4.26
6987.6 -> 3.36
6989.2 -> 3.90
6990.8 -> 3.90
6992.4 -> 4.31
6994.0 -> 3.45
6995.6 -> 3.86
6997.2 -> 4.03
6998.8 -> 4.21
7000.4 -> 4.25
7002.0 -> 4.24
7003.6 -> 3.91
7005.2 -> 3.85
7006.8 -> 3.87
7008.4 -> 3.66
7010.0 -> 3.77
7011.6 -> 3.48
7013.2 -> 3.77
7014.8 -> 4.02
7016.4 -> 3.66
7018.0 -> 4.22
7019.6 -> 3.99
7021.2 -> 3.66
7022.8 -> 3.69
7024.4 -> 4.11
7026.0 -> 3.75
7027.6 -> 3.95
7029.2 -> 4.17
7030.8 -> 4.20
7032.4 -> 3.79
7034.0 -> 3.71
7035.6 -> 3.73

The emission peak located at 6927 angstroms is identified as Halpha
